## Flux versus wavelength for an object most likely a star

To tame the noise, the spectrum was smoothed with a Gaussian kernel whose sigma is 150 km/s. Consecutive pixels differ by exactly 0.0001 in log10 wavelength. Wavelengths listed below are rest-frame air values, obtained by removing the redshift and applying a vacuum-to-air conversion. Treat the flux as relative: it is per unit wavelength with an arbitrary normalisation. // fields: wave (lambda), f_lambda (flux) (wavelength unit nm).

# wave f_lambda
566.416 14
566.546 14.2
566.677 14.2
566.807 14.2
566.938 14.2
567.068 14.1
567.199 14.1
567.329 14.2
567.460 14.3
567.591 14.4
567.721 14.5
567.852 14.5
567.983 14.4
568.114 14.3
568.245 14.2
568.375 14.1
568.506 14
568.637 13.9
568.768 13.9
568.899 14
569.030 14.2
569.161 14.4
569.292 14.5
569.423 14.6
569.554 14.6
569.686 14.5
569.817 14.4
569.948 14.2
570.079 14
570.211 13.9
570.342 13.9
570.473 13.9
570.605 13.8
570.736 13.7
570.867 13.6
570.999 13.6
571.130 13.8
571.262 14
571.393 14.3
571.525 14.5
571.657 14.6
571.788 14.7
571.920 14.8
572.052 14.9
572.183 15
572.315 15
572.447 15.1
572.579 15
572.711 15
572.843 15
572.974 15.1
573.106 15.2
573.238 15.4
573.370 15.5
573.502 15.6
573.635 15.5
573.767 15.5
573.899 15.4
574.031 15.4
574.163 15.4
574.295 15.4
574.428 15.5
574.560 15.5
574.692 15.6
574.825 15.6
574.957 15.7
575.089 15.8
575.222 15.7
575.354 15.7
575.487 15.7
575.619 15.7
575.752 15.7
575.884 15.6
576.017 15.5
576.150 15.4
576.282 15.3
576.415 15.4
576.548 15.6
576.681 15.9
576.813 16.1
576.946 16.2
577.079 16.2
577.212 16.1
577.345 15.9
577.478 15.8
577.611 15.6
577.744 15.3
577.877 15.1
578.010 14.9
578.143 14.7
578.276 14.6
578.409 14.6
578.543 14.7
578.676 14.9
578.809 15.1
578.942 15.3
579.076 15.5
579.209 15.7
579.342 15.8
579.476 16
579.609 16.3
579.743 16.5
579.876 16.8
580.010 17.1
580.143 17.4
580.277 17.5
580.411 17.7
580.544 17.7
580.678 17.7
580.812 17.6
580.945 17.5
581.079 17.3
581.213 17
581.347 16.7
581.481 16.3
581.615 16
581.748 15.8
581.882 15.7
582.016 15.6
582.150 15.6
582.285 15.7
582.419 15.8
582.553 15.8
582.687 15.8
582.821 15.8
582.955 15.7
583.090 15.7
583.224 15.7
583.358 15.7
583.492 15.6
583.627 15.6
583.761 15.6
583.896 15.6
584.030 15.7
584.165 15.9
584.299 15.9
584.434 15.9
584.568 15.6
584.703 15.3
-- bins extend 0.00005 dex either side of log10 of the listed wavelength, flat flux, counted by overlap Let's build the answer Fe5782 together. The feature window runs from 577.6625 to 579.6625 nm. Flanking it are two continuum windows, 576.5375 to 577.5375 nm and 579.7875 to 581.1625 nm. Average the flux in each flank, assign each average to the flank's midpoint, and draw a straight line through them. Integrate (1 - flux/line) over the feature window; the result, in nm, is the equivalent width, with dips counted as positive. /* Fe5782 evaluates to 0.17 nm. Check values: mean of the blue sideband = 16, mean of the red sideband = 17.4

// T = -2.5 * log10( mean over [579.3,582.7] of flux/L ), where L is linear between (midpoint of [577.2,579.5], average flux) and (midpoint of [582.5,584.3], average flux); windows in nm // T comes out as -0.07 mag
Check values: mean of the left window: 15.3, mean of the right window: 15.7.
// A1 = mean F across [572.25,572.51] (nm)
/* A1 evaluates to 15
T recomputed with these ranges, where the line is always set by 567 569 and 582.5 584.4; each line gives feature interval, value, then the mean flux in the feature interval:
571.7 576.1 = -0.04 mag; 15.4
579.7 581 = -0.13 mag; 17.4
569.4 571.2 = 0.03 mag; 14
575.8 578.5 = -0.03 mag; 15.5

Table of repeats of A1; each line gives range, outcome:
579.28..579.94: 16.3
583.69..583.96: 15.6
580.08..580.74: 17.6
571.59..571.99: 14.7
